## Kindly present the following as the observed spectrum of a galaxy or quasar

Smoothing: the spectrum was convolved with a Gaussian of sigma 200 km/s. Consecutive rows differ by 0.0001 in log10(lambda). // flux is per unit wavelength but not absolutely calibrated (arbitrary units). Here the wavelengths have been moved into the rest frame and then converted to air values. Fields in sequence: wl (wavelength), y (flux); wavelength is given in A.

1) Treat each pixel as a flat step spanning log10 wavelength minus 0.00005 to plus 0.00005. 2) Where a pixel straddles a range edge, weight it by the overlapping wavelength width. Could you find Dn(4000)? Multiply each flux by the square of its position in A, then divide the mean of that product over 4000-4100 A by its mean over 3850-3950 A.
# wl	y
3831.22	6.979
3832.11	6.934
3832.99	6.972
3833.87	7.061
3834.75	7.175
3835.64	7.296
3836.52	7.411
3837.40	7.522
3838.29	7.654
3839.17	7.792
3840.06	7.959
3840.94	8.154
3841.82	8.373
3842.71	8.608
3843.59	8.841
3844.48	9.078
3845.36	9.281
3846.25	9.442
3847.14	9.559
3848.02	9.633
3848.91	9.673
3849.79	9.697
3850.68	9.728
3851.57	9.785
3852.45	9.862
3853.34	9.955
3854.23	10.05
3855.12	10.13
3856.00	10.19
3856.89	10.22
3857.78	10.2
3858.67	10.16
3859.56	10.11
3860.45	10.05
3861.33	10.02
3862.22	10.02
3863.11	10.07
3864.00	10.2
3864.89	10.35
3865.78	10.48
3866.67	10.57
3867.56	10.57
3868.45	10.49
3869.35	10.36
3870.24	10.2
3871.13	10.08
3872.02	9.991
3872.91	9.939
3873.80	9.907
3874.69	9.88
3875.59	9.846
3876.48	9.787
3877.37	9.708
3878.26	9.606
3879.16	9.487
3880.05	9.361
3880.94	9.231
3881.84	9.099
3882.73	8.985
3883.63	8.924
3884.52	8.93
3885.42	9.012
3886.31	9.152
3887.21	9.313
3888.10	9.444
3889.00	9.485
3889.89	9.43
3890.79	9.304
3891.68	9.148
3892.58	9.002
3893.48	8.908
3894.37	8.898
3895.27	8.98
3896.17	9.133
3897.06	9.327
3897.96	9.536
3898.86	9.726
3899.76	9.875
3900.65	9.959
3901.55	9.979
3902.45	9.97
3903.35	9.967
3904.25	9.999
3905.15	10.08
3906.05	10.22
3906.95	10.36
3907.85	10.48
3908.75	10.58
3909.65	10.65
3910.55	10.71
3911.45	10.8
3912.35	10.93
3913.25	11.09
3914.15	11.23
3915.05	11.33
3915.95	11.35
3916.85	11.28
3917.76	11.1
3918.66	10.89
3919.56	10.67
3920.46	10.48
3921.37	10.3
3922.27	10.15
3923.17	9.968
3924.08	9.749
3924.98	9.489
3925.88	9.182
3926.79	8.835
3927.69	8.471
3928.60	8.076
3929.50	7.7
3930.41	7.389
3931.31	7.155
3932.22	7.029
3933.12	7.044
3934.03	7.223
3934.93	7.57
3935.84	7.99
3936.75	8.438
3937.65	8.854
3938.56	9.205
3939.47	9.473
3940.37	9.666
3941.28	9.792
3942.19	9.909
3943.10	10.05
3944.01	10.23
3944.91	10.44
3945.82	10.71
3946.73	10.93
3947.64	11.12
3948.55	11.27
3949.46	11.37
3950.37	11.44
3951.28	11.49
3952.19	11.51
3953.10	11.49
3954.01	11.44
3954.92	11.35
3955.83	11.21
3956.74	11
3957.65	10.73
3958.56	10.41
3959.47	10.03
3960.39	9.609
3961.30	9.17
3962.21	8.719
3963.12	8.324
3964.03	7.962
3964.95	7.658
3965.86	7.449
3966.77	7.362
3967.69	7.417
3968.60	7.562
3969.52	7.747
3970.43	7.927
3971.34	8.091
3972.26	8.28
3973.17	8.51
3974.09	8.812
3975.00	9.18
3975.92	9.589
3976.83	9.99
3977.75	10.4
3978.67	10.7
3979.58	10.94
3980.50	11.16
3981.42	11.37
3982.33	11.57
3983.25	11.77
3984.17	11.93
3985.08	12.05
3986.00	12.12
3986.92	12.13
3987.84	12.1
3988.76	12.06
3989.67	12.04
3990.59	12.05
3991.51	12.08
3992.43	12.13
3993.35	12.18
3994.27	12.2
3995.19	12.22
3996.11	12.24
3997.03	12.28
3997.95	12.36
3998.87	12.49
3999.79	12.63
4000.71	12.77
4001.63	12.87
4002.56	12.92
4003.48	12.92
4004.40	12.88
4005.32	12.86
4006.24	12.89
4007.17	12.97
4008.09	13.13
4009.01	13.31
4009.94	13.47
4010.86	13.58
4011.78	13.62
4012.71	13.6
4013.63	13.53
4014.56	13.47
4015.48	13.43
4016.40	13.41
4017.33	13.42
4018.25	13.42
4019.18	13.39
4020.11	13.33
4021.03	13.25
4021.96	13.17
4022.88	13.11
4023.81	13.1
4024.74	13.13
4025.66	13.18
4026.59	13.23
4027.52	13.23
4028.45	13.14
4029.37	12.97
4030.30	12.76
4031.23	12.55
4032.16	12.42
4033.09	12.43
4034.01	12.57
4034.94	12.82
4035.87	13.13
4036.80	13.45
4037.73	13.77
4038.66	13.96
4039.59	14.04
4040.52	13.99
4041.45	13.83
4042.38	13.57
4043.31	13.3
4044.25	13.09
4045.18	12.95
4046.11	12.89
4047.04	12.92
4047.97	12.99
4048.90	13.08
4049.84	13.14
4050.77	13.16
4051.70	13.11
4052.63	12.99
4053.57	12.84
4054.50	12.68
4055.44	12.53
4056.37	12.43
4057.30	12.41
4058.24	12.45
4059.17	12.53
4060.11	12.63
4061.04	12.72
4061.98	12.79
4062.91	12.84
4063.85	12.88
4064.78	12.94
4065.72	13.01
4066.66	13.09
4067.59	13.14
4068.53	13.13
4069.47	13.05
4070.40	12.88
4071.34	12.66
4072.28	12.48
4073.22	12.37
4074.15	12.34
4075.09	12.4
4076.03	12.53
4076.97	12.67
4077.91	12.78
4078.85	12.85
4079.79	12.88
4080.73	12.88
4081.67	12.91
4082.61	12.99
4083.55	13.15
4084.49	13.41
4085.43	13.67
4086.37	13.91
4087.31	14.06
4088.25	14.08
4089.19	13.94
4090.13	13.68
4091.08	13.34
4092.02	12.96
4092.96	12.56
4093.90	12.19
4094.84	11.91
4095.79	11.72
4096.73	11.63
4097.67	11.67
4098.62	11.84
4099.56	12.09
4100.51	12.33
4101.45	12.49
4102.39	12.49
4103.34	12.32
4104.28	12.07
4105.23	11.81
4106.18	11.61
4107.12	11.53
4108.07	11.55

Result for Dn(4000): 1.4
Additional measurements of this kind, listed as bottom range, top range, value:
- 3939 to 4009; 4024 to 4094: 1.26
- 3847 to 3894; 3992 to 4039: 1.43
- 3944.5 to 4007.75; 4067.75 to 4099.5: 1.25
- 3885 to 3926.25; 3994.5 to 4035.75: 1.37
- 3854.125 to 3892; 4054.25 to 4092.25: 1.46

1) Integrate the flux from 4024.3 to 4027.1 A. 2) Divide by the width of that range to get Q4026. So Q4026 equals 13.2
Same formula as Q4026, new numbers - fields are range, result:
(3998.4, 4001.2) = 12.6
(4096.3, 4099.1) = 11.7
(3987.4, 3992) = 12.1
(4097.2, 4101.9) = 12.1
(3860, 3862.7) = 10.1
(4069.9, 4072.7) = 12.7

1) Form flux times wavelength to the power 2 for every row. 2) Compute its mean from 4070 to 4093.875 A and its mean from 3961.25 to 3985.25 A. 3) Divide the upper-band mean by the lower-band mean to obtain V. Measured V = 1.48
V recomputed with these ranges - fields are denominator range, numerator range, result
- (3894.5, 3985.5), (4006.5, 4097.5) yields 1.41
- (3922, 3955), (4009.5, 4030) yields 1.46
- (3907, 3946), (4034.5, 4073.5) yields 1.44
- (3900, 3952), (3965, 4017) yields 1.20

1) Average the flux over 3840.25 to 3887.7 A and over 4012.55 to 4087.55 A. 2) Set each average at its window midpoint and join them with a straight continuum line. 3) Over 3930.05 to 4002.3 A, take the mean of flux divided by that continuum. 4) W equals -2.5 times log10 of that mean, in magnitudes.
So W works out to 0.133 mag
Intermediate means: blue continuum 9.7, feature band 10.2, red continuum 13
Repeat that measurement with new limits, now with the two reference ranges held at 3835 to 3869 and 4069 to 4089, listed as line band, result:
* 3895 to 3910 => 0.03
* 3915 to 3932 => 0.11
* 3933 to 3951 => 0.12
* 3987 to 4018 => -0.09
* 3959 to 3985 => 0.22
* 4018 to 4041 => -0.08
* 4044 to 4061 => -0.02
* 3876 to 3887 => 0.07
